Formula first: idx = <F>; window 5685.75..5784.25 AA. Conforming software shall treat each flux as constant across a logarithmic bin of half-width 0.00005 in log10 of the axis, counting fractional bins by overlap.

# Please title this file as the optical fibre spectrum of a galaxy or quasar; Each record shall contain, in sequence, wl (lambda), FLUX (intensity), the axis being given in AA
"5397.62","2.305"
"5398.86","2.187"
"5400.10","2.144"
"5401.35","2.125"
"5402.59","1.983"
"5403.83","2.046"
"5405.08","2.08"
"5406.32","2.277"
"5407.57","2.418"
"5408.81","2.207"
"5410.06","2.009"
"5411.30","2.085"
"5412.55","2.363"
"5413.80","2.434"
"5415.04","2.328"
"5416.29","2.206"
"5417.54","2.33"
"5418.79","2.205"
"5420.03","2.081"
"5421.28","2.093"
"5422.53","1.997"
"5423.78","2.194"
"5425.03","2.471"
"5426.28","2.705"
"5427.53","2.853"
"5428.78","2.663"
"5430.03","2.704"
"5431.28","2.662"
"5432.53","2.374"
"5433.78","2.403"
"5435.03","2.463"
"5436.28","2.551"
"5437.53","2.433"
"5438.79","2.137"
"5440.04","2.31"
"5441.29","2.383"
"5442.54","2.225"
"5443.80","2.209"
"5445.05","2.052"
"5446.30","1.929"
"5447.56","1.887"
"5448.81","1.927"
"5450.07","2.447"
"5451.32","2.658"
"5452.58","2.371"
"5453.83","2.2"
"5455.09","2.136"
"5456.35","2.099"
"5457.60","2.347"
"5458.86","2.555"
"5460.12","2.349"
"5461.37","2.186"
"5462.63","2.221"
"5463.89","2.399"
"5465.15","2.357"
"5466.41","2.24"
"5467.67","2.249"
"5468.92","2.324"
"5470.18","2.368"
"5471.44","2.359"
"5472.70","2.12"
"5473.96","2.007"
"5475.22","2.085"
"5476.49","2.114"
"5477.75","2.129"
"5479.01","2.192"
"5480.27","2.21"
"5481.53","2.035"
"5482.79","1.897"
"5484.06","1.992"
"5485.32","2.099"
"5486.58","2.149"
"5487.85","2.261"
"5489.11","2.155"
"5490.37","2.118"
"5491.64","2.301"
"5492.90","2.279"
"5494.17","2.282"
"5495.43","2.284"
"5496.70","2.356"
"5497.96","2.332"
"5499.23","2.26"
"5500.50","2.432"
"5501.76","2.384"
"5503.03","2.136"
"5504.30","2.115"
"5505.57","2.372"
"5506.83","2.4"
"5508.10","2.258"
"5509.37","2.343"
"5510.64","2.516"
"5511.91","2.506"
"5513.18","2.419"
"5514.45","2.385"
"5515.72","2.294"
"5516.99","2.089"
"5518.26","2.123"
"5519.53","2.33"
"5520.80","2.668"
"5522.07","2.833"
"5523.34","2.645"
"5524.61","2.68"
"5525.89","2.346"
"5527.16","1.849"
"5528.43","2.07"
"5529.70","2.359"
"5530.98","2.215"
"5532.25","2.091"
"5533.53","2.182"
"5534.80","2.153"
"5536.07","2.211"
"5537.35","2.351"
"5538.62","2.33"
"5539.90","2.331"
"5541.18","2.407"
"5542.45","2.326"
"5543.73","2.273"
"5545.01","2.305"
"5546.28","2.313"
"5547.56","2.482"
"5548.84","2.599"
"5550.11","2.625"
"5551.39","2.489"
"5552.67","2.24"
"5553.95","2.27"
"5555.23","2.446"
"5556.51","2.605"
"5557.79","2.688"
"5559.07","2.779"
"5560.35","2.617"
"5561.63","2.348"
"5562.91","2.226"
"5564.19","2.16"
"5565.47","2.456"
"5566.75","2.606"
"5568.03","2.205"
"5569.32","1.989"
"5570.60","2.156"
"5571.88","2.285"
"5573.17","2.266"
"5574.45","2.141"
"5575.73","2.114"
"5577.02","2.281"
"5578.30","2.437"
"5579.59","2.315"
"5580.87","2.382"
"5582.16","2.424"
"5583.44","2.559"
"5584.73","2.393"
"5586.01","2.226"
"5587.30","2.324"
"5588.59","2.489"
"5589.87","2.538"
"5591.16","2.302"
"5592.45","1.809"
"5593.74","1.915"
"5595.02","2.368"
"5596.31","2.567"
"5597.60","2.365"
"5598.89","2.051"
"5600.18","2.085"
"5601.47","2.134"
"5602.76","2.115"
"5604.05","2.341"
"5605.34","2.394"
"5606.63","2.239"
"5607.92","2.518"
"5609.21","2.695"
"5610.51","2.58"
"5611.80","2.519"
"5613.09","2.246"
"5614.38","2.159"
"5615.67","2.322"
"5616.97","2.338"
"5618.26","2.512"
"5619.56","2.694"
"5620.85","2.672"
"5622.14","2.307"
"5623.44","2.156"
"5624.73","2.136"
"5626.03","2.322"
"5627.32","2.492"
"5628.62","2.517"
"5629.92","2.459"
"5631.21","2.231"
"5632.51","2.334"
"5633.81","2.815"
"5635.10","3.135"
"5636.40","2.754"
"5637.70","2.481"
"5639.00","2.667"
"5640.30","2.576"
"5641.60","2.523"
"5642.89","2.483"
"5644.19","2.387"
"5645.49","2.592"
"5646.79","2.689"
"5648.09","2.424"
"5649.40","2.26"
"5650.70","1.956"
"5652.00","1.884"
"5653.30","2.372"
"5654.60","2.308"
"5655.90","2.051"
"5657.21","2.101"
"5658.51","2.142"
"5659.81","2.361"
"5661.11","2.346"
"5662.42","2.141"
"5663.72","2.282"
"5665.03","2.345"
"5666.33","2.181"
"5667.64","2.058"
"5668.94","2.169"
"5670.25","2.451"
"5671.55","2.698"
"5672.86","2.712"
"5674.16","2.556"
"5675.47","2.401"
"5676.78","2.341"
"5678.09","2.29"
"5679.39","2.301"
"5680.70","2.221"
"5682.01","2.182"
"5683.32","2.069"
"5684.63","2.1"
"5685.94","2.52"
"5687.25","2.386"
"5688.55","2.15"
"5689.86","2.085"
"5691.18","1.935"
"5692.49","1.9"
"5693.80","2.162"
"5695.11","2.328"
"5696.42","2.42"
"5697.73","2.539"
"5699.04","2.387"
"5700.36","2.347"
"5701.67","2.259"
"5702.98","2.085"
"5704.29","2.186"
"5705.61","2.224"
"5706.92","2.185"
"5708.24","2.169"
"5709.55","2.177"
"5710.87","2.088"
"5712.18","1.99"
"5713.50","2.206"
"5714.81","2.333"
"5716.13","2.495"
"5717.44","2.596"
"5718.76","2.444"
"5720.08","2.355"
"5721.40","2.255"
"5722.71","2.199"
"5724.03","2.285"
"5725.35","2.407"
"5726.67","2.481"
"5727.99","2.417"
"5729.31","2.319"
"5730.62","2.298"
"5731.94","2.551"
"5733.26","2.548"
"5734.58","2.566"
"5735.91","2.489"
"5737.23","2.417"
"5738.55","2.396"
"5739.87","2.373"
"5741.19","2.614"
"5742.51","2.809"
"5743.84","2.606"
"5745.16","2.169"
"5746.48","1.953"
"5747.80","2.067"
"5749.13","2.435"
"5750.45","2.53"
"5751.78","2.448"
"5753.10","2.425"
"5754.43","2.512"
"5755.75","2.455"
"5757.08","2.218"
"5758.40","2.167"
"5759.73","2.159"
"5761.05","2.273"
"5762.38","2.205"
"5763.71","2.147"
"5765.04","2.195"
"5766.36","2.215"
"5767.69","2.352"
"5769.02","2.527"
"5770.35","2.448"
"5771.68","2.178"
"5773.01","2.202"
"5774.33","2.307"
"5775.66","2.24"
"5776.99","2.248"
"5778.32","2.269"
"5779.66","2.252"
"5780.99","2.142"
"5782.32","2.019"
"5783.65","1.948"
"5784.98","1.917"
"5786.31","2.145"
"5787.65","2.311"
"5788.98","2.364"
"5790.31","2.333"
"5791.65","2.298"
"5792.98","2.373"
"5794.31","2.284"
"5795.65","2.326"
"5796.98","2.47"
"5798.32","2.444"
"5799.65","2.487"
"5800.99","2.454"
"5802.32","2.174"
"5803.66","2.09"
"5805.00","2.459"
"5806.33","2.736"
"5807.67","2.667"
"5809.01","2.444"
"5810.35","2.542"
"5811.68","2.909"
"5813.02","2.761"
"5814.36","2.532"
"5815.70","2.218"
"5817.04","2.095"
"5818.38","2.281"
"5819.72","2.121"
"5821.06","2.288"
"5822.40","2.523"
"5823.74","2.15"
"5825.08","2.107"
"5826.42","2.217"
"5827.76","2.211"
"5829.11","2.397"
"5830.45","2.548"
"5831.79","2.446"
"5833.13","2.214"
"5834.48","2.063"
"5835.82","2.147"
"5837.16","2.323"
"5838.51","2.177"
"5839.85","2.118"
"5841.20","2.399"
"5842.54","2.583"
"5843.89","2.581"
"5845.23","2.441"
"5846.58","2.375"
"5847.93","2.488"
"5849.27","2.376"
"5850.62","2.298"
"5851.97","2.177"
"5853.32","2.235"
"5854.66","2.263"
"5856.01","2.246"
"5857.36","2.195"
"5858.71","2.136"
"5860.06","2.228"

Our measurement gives 2.3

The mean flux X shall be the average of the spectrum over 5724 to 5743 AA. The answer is 2.47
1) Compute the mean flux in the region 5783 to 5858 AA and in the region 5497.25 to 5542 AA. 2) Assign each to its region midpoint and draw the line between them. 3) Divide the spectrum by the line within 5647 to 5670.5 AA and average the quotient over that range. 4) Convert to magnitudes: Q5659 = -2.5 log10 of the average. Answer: 0.05 mag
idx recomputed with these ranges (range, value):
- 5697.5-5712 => 2.22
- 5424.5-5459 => 2.36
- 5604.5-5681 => 2.4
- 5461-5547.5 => 2.27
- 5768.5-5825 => 2.33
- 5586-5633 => 2.34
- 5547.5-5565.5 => 2.47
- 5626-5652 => 2.49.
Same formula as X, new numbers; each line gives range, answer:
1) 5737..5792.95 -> 2.29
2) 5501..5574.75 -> 2.35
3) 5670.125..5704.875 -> 2.29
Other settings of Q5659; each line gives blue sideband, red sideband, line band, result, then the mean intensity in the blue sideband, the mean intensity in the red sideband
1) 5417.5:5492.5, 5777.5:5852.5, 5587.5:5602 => 0.02 mag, 2.27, 2.33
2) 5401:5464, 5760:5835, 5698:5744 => -0.02 mag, 2.29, 2.31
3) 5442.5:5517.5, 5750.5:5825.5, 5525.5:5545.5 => 0.01 mag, 2.24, 2.32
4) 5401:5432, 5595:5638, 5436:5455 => 0.04 mag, 2.3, 2.41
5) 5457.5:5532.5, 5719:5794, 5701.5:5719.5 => 0.03 mag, 2.28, 2.32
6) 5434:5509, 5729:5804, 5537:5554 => -0.06 mag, 2.24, 2.32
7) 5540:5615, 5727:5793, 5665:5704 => 0.02 mag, 2.35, 2.32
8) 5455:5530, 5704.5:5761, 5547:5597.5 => -0.03 mag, 2.27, 2.35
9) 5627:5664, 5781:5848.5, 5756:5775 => 0.05 mag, 2.41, 2.34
